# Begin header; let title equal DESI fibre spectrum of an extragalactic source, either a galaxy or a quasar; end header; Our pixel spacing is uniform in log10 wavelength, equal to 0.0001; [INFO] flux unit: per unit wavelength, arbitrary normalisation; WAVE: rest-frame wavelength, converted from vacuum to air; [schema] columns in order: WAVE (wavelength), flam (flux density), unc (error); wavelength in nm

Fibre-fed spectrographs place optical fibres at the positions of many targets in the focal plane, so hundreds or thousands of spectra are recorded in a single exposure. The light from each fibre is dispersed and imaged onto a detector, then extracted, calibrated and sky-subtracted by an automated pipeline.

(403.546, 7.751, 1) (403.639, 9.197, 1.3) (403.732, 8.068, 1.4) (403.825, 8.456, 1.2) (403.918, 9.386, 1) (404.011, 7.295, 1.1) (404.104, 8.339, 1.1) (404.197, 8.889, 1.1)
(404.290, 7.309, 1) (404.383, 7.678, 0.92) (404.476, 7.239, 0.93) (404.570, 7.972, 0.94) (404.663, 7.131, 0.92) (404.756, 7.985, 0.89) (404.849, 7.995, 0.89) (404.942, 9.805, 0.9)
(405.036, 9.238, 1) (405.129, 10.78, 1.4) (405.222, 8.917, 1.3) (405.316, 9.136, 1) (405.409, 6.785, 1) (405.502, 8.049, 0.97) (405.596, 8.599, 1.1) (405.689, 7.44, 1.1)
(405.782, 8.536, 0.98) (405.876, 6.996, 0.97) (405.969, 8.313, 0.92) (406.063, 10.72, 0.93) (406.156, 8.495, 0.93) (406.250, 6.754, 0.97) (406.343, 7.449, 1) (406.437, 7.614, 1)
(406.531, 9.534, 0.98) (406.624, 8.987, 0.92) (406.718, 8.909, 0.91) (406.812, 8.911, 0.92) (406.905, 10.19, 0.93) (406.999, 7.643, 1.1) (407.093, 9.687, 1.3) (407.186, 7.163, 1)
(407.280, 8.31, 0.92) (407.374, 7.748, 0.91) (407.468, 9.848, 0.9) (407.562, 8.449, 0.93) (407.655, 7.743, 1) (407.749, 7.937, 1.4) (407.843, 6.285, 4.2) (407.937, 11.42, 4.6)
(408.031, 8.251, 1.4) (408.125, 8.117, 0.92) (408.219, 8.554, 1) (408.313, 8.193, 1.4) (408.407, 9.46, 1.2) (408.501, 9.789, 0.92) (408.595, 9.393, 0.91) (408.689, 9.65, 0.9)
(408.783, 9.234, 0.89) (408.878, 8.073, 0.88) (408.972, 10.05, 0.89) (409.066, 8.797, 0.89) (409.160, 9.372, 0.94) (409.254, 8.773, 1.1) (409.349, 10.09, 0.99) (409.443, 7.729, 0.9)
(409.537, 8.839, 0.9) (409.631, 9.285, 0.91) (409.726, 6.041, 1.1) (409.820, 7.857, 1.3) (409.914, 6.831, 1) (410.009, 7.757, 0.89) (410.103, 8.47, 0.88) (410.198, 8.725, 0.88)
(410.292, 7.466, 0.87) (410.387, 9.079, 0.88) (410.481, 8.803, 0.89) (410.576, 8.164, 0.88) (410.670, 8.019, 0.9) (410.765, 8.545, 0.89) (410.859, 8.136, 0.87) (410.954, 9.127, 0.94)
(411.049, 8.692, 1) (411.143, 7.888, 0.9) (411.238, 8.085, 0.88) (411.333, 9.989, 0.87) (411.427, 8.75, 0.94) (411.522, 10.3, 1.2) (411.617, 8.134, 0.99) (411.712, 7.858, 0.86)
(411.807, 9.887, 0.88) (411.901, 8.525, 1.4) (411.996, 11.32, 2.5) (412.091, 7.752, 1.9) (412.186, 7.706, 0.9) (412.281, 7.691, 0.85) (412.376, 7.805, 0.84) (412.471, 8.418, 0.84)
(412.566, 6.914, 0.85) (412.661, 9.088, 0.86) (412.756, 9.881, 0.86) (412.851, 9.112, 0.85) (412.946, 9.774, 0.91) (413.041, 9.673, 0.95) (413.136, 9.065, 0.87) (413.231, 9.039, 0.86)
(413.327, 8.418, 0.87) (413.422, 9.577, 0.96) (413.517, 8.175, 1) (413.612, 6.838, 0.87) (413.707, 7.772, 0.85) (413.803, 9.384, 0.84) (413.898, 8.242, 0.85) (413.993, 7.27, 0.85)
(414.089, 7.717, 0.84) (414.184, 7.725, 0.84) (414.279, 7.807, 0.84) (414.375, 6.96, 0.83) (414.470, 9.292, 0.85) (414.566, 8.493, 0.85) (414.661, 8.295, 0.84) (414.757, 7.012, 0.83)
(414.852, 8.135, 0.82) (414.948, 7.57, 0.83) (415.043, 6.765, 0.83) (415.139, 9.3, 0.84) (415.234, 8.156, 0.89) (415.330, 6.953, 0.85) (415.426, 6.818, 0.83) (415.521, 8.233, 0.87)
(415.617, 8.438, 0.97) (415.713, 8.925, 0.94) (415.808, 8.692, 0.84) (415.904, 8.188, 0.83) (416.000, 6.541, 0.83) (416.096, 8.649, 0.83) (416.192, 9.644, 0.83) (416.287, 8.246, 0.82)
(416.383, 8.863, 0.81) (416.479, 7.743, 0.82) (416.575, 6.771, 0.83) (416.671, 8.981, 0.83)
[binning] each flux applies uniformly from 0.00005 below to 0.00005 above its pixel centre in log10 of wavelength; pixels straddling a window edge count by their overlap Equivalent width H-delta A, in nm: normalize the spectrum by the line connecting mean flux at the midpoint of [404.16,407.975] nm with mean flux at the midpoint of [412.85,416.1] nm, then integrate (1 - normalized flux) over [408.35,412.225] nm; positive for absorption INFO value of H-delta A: -0.19 nm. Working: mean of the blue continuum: 8.4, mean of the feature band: 8.69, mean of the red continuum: 8.18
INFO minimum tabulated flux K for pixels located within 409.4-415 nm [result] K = 6.041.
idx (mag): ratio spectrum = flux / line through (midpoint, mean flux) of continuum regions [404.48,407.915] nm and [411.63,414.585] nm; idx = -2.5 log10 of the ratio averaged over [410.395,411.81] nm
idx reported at -0.03 mag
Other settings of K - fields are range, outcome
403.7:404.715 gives 7.131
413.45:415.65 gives 6.765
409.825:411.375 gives 6.831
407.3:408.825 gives 6.285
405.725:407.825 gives 6.754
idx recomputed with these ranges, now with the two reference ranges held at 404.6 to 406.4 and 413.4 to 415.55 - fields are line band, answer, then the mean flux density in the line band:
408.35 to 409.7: -0.12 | 9.12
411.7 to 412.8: -0.07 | 8.59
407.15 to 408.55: -0.03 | 8.5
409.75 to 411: -0.01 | 8.19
